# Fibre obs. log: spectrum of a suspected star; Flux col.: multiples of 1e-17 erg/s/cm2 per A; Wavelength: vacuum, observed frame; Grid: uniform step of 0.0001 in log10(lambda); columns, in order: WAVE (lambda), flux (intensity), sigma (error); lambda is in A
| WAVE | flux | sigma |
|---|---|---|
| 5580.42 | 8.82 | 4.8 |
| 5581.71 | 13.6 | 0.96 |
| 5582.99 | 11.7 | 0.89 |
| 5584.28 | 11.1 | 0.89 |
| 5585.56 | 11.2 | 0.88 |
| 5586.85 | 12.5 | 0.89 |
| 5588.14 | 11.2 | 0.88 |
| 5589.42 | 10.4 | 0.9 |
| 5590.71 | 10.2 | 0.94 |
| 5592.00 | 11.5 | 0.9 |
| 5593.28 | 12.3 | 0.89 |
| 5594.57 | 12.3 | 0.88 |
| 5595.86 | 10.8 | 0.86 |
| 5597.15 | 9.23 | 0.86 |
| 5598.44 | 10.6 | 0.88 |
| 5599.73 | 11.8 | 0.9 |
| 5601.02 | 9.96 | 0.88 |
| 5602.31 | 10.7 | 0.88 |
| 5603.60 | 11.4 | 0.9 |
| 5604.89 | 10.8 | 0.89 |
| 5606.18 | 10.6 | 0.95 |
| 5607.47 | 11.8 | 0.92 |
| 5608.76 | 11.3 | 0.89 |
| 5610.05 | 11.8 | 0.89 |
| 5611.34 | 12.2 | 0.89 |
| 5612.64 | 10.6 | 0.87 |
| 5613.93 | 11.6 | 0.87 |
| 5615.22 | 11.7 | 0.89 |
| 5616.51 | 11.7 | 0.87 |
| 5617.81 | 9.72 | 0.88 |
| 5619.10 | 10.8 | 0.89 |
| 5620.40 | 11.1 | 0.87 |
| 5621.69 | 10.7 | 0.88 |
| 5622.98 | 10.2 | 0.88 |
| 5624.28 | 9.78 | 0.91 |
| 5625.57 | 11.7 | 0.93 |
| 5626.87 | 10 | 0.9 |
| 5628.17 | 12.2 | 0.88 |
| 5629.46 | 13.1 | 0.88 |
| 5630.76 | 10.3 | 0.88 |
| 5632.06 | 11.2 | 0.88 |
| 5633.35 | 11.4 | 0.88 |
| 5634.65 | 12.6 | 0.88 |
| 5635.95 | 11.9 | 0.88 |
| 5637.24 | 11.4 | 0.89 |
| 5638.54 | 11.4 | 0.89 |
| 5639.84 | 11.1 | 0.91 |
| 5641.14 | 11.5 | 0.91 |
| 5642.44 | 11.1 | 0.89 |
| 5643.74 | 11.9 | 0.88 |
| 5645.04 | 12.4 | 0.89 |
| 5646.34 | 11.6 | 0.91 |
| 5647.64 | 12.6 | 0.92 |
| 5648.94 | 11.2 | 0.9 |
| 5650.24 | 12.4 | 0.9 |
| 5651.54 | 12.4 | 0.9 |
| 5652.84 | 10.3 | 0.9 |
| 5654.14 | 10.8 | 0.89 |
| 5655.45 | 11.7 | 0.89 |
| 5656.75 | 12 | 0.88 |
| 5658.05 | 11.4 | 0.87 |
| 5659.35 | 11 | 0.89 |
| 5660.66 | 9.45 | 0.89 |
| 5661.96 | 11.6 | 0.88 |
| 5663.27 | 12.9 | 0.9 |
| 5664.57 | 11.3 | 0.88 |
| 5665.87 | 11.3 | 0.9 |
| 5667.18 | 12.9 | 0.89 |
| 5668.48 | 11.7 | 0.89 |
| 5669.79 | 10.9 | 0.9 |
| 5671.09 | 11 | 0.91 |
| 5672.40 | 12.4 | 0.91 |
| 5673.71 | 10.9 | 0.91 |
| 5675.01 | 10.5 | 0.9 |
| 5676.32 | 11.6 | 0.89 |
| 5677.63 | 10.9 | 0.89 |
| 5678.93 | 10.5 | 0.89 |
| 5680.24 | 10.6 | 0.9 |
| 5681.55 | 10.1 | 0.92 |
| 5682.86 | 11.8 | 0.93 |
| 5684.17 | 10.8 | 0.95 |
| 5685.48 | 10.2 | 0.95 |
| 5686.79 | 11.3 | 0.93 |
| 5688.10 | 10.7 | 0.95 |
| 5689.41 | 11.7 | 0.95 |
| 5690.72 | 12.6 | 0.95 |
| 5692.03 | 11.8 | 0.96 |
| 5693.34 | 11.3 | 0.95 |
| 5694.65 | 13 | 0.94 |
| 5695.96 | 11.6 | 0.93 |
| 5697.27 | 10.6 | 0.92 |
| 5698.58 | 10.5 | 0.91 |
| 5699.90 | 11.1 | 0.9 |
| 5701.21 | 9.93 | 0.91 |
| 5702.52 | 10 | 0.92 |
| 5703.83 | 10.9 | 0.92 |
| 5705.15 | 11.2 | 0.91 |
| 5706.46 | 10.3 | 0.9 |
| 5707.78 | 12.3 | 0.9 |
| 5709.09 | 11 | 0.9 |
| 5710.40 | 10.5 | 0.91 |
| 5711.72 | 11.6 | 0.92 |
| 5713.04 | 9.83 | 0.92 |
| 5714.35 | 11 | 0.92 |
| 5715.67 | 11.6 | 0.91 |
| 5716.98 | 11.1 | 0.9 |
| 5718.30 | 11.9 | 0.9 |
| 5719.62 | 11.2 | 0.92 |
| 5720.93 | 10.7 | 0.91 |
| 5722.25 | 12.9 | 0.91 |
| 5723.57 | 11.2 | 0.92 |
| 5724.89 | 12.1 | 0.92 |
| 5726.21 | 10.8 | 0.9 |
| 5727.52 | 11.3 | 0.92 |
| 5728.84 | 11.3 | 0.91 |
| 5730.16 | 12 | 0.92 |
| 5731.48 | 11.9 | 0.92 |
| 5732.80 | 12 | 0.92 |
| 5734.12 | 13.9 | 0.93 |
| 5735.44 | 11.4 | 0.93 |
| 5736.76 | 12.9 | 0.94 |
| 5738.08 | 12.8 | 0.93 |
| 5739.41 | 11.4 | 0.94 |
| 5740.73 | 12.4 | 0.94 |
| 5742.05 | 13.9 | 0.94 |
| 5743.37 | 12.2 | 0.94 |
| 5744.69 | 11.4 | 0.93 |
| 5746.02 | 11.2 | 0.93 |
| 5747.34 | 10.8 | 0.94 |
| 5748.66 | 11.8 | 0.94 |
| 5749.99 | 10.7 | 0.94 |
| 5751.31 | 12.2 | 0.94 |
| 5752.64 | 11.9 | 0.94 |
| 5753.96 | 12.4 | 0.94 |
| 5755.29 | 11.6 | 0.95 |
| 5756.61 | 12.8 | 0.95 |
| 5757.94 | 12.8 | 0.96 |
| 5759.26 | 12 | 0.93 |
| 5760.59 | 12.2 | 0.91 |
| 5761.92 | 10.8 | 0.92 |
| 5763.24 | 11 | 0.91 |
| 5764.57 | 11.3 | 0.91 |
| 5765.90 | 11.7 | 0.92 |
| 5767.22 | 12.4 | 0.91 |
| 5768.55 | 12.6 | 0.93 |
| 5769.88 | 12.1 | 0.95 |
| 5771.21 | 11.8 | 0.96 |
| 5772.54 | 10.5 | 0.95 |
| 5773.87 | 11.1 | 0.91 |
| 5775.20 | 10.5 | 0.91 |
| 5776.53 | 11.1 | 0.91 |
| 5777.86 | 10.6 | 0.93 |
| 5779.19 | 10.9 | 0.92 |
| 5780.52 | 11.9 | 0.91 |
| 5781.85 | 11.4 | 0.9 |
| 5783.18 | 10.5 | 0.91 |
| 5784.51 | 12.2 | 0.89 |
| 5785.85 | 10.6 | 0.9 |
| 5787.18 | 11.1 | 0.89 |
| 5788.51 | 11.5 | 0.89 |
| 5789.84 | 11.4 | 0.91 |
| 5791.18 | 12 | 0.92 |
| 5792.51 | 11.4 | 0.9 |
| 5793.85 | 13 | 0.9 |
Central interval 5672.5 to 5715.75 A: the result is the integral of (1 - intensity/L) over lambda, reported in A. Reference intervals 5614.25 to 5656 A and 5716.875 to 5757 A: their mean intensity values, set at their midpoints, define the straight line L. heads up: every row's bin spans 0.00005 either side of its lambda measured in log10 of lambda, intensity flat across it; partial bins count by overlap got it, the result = 2.3 A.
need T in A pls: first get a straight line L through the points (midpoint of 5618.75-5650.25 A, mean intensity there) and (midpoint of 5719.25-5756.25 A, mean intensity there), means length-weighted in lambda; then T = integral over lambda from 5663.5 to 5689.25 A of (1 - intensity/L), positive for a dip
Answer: 1.0 A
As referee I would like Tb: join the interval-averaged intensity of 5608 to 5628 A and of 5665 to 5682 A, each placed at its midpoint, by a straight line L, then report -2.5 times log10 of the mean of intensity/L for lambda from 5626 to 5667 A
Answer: -0.042 mag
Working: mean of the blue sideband 11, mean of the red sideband 11.2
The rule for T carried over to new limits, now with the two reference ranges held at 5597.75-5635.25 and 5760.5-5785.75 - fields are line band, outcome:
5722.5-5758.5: -2.1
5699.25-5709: 0.4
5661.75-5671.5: -0.4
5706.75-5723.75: 0.0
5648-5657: -0.3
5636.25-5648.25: -0.5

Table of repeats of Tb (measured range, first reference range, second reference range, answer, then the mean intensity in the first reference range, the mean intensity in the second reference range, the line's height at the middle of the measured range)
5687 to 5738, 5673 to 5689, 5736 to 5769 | -0.01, 10.8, 12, 11.3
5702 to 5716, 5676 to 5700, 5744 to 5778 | 0.04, 11.2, 11.6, 11.3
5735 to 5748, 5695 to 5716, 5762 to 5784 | -0.09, 10.9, 11.3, 11.1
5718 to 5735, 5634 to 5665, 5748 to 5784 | -0.02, 11.6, 11.6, 11.6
